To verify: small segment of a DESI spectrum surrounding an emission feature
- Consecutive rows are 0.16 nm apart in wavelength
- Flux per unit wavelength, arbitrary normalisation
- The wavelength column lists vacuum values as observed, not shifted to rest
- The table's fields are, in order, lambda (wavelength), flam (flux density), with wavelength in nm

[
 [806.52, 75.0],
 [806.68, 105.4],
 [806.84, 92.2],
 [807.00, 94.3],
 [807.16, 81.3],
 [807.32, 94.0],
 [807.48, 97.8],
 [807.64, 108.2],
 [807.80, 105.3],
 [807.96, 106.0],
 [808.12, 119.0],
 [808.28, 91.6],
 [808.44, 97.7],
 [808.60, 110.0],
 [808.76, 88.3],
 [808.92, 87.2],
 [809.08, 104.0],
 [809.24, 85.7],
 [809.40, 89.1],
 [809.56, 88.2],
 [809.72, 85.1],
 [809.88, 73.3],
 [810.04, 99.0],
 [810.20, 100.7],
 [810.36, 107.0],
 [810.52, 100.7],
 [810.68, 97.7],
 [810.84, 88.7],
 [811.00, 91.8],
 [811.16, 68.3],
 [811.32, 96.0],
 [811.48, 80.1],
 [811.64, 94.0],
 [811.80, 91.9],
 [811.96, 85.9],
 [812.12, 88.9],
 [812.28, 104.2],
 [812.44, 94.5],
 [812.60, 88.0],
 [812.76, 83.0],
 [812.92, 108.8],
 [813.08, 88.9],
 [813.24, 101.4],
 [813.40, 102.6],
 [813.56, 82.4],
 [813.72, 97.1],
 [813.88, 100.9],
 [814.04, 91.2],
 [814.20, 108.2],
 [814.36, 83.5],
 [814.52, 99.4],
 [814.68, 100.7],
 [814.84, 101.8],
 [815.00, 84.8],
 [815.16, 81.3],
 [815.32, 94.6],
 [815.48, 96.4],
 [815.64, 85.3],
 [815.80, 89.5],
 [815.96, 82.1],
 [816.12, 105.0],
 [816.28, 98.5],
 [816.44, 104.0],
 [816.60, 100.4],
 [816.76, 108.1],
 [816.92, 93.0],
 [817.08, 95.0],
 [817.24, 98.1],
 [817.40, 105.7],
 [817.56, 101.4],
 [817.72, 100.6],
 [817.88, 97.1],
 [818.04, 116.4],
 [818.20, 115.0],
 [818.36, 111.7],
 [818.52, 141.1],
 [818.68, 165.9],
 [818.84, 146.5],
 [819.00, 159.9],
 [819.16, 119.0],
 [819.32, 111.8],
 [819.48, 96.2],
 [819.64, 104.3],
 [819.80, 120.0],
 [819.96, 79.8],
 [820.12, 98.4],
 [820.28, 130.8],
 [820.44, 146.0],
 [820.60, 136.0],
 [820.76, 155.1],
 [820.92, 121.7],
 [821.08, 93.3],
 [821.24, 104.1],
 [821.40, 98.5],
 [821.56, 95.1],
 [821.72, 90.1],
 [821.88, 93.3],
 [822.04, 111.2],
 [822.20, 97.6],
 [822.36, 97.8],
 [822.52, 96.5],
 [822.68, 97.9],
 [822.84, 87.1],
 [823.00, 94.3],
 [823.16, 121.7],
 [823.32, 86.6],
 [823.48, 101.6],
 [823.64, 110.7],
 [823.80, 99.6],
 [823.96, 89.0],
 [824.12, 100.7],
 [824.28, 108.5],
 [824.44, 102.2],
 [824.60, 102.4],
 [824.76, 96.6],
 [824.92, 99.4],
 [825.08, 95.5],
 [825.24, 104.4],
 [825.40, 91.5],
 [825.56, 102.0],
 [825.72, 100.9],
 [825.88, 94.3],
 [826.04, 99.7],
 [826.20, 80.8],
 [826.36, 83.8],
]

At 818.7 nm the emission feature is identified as [S II]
